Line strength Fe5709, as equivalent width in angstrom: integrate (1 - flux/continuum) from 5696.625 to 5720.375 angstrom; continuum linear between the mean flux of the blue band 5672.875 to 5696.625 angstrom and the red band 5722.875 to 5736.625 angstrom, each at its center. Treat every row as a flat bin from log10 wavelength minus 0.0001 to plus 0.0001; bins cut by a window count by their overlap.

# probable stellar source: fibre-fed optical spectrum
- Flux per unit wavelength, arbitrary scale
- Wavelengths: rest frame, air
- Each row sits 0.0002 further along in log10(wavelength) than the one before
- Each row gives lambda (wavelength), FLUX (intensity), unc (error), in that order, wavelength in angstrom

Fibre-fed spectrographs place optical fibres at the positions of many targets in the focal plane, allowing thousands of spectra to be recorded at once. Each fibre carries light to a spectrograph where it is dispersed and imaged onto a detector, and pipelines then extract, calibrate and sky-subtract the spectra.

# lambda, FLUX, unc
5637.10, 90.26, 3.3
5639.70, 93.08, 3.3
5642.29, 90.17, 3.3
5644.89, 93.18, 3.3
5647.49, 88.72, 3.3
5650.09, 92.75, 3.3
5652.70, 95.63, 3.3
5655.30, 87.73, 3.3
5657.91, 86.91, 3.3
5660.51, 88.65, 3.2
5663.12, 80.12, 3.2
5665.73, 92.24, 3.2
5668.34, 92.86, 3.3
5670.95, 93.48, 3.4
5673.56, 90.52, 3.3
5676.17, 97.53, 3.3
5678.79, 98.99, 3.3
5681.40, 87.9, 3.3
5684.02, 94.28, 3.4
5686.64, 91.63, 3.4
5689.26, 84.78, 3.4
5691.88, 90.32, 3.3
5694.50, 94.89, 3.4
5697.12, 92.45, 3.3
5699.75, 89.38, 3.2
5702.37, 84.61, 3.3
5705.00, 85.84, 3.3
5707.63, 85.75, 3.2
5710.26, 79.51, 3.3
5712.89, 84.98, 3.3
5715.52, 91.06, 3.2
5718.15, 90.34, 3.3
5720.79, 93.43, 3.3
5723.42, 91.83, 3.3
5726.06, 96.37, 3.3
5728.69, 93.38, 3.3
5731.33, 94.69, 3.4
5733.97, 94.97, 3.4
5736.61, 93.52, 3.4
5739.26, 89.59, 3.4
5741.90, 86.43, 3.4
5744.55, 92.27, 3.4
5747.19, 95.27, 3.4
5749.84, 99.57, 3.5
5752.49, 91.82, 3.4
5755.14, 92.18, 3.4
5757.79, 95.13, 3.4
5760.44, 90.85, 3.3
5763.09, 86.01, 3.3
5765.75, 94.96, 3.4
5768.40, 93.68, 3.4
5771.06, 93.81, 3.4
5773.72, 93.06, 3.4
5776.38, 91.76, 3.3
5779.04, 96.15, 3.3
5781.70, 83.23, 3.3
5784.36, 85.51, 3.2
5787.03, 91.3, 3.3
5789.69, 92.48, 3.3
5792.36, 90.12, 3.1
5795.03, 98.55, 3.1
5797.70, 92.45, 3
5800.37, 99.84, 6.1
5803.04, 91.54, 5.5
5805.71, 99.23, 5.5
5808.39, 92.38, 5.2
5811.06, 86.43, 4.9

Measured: 1.6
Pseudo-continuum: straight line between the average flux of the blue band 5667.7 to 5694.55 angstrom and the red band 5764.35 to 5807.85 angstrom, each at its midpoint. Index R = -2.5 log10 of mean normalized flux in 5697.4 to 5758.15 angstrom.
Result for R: 0.02 mag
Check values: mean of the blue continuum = 92.4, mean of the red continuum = 92.9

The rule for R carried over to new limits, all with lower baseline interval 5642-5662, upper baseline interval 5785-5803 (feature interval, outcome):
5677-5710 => 0.018 mag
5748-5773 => -0.004 mag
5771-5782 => 0.012 mag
